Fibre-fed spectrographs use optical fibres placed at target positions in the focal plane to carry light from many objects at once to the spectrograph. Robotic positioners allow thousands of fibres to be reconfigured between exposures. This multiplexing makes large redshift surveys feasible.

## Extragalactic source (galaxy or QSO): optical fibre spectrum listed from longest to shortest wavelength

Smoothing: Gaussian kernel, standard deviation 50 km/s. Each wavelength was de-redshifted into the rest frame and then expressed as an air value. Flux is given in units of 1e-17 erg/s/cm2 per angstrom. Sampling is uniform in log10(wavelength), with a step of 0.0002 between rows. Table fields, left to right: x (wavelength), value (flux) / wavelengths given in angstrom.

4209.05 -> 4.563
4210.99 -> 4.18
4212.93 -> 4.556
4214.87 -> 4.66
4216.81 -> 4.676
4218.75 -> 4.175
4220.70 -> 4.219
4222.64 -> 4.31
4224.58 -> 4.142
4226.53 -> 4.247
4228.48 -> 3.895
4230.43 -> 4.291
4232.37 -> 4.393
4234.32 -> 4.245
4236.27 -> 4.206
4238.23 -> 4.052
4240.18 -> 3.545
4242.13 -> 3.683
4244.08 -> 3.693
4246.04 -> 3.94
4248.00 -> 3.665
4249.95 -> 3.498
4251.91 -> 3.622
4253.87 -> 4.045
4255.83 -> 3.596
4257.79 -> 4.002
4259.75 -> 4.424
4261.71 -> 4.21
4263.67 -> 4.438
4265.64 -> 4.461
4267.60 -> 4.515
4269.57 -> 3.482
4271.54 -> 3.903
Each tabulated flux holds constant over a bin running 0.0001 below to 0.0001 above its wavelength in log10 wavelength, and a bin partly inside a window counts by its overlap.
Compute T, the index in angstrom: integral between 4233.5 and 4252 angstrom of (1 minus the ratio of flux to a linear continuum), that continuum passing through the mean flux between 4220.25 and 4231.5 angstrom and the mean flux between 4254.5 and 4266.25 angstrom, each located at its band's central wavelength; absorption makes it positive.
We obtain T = 1.6 angstrom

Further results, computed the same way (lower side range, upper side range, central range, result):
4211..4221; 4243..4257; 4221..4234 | -0.05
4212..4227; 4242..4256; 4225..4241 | -0.14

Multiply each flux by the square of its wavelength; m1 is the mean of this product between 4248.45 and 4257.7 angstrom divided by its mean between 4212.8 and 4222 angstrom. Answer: 0.85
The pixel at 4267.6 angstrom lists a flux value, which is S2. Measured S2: 4.515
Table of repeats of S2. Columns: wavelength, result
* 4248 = 3.665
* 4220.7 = 4.219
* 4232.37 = 4.393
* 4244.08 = 3.693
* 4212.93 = 4.556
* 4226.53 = 4.247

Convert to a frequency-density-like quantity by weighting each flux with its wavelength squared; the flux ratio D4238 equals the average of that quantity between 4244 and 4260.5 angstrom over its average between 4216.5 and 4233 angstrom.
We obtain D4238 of 0.91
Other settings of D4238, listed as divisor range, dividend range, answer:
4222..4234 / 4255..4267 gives 1.01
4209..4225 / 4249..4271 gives 0.94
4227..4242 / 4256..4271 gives 1.04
